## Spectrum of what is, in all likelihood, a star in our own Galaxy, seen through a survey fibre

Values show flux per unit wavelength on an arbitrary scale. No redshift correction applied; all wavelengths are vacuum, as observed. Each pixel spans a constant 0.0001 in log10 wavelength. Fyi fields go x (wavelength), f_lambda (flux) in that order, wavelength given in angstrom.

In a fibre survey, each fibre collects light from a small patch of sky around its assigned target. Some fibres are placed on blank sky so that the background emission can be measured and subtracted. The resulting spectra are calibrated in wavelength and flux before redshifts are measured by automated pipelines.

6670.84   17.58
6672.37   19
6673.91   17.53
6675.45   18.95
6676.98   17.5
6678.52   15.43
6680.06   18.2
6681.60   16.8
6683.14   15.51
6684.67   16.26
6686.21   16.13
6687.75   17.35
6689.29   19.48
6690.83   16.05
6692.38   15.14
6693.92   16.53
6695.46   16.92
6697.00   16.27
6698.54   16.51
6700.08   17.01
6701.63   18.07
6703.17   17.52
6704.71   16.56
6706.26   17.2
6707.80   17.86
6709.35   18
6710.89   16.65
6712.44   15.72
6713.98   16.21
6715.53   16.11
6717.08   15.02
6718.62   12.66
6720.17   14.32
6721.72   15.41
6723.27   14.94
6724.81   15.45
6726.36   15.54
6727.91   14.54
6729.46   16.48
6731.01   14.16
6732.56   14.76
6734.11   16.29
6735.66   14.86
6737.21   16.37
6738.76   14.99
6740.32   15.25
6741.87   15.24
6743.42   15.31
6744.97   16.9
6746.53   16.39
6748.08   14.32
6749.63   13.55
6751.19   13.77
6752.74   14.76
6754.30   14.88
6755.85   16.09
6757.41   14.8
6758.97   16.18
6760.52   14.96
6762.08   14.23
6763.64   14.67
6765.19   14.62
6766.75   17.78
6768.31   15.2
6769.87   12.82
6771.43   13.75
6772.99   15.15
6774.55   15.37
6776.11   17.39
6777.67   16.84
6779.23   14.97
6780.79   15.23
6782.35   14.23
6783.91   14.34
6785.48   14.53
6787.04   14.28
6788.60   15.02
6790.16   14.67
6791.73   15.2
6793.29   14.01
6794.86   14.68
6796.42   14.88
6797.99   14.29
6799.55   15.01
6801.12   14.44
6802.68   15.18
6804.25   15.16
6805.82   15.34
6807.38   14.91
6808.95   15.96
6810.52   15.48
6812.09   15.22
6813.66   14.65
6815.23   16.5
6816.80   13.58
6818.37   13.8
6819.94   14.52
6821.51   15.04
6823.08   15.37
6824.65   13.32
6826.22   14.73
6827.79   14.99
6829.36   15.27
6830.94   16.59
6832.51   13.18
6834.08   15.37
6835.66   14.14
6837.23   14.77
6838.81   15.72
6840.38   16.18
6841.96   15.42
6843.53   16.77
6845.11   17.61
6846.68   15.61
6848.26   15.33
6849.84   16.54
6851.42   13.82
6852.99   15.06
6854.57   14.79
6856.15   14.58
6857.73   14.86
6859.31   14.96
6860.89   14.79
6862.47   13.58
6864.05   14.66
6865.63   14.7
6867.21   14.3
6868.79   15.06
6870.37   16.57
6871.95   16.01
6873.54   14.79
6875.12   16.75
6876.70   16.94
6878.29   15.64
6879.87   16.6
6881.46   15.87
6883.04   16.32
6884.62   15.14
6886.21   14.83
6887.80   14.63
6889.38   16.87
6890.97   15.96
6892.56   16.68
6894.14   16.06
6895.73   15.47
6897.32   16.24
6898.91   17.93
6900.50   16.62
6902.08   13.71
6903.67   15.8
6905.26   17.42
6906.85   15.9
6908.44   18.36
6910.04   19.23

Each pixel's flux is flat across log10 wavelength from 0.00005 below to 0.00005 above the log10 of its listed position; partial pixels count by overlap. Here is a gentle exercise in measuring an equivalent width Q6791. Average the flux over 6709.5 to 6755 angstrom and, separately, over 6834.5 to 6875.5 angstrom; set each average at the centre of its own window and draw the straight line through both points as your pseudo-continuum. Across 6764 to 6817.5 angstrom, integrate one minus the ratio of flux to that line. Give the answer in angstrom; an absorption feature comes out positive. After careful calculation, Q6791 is 0.8 angstrom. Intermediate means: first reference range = 15.2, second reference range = 15.3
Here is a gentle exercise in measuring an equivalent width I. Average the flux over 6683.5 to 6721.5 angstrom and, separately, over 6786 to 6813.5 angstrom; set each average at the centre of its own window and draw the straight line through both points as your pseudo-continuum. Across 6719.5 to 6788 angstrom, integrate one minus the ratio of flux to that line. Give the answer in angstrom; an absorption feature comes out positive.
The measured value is 2.2 angstrom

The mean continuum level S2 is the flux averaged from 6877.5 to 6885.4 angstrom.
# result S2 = 15.9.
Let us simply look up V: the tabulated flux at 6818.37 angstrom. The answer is 13.8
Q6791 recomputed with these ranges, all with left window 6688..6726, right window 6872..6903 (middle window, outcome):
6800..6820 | 1.4 angstrom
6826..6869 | 2.4 angstrom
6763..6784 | 1.3 angstrom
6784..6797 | 1.2 angstrom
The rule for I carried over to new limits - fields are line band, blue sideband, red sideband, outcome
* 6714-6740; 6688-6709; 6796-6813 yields 2.1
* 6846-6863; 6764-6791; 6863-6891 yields 0.6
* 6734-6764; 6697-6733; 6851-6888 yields 1.2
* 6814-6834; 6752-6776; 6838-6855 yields 1.0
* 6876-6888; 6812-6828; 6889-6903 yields 0.1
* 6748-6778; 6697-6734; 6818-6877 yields 1.2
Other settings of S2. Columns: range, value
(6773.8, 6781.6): 16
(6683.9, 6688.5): 16.6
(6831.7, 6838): 14.4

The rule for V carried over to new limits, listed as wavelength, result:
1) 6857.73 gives 14.86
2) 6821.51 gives 15.04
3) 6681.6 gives 16.8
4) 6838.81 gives 15.72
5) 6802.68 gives 15.18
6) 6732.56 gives 14.76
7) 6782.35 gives 14.23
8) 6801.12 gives 14.44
